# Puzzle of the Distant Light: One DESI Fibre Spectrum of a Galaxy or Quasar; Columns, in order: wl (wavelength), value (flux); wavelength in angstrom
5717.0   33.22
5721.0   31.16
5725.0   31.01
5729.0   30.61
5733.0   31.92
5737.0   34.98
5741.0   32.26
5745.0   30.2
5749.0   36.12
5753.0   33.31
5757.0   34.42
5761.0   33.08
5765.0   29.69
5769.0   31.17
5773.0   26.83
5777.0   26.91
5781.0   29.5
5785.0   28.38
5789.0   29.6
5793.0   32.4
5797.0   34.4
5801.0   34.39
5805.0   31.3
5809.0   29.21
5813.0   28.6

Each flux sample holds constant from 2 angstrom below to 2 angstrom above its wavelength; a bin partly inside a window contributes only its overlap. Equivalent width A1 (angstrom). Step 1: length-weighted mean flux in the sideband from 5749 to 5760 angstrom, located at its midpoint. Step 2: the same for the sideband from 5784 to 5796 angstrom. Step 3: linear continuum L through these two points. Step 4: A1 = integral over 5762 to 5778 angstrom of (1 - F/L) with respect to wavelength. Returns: 1.78 angstrom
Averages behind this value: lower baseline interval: 34.2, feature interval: 29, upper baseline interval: 30.6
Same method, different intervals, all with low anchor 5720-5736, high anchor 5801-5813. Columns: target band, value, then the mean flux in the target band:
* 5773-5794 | 1.3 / 29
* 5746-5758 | -1.2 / 34.3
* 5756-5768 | -0.4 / 32.1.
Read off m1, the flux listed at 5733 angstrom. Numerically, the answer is 31.92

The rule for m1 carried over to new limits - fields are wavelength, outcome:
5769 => 31.17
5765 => 29.69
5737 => 34.98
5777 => 26.91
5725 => 31.01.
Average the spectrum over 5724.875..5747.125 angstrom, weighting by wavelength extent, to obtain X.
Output 31.9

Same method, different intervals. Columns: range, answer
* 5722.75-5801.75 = 31.5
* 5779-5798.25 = 30.7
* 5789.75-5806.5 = 32.9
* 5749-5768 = 32.9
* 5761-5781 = 29.2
